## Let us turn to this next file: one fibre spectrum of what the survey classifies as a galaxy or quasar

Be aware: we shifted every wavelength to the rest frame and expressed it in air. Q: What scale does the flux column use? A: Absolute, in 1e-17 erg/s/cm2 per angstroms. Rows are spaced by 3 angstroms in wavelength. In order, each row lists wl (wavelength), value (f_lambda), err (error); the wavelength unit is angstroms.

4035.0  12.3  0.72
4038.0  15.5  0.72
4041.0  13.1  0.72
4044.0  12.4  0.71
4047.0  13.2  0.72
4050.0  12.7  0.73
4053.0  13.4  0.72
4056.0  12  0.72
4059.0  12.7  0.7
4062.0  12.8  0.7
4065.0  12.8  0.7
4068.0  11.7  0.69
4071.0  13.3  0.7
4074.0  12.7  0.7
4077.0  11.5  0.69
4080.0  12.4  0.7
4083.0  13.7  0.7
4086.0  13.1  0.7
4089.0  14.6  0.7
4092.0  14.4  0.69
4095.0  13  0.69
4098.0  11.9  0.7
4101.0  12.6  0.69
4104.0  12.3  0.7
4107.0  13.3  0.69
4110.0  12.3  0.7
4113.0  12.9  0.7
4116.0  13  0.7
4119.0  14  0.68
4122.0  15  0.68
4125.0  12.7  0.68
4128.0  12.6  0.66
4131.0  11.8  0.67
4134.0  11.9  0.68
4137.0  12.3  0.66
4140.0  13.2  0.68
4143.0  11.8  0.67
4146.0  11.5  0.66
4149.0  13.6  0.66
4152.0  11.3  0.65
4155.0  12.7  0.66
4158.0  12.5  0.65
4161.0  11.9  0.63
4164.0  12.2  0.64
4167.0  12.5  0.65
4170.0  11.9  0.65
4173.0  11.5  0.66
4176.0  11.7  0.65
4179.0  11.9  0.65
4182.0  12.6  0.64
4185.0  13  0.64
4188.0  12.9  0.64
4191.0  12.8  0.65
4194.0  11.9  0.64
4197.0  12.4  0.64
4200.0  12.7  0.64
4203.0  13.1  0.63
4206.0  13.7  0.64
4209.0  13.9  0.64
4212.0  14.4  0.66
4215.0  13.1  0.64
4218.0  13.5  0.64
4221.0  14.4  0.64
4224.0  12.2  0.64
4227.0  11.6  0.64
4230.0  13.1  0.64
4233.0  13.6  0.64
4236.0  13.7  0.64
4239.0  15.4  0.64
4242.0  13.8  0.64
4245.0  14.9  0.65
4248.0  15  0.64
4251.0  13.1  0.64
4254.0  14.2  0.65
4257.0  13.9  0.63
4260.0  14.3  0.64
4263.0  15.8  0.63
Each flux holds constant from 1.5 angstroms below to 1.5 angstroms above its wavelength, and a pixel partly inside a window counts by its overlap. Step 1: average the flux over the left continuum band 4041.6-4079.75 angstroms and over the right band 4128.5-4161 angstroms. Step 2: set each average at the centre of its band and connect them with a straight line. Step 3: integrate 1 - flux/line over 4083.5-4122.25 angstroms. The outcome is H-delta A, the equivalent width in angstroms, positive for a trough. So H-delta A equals -2.5 angstroms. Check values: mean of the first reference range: 12.6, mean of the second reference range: 12.3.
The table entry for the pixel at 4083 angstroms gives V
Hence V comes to 13.7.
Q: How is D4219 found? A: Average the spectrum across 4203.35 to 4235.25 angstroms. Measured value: 13.3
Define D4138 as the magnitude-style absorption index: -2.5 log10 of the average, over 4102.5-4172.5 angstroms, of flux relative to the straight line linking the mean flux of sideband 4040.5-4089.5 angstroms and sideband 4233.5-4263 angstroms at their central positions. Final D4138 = 0.07 mag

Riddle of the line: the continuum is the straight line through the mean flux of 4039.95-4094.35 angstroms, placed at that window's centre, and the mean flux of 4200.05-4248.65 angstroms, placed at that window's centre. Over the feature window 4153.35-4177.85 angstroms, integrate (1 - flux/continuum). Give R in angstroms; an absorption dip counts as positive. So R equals 2.34 angstroms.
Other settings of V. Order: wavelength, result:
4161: 11.9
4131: 11.8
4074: 12.7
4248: 15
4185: 13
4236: 13.7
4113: 12.9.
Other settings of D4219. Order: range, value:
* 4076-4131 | 13.1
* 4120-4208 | 12.5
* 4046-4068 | 12.7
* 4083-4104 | 13.2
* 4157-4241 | 12.9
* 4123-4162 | 12.3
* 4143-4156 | 12.2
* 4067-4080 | 12.3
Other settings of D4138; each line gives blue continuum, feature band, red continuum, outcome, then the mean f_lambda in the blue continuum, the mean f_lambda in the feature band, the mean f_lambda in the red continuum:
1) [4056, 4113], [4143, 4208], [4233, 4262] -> 0.10 mag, 12.8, 12.4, 14.2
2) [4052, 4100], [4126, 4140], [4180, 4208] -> 0.05 mag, 12.9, 12.3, 12.8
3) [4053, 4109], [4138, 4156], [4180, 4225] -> 0.05 mag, 12.8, 12.3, 13.1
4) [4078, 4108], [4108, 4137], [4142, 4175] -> -0.02 mag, 13.1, 12.9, 12.1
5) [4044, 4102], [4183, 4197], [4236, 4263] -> 0.10 mag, 12.9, 12.6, 14.4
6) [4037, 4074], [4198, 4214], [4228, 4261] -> 0.02 mag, 12.9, 13.5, 14.1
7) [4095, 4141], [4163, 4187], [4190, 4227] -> 0.07 mag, 12.8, 12.2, 13.1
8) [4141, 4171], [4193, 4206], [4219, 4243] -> 0.02 mag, 12.2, 12.7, 13.5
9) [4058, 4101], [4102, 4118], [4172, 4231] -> 0.01 mag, 12.9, 12.8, 12.8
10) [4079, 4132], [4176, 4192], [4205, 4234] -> 0.06 mag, 13.1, 12.5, 13.3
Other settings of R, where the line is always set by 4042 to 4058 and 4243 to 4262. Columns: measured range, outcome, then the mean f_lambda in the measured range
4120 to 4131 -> 0.06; 13.2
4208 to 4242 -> 1.25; 13.5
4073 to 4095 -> -0.32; 13.2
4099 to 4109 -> 0.37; 12.7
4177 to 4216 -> 2.57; 12.9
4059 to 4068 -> 0.18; 12.6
